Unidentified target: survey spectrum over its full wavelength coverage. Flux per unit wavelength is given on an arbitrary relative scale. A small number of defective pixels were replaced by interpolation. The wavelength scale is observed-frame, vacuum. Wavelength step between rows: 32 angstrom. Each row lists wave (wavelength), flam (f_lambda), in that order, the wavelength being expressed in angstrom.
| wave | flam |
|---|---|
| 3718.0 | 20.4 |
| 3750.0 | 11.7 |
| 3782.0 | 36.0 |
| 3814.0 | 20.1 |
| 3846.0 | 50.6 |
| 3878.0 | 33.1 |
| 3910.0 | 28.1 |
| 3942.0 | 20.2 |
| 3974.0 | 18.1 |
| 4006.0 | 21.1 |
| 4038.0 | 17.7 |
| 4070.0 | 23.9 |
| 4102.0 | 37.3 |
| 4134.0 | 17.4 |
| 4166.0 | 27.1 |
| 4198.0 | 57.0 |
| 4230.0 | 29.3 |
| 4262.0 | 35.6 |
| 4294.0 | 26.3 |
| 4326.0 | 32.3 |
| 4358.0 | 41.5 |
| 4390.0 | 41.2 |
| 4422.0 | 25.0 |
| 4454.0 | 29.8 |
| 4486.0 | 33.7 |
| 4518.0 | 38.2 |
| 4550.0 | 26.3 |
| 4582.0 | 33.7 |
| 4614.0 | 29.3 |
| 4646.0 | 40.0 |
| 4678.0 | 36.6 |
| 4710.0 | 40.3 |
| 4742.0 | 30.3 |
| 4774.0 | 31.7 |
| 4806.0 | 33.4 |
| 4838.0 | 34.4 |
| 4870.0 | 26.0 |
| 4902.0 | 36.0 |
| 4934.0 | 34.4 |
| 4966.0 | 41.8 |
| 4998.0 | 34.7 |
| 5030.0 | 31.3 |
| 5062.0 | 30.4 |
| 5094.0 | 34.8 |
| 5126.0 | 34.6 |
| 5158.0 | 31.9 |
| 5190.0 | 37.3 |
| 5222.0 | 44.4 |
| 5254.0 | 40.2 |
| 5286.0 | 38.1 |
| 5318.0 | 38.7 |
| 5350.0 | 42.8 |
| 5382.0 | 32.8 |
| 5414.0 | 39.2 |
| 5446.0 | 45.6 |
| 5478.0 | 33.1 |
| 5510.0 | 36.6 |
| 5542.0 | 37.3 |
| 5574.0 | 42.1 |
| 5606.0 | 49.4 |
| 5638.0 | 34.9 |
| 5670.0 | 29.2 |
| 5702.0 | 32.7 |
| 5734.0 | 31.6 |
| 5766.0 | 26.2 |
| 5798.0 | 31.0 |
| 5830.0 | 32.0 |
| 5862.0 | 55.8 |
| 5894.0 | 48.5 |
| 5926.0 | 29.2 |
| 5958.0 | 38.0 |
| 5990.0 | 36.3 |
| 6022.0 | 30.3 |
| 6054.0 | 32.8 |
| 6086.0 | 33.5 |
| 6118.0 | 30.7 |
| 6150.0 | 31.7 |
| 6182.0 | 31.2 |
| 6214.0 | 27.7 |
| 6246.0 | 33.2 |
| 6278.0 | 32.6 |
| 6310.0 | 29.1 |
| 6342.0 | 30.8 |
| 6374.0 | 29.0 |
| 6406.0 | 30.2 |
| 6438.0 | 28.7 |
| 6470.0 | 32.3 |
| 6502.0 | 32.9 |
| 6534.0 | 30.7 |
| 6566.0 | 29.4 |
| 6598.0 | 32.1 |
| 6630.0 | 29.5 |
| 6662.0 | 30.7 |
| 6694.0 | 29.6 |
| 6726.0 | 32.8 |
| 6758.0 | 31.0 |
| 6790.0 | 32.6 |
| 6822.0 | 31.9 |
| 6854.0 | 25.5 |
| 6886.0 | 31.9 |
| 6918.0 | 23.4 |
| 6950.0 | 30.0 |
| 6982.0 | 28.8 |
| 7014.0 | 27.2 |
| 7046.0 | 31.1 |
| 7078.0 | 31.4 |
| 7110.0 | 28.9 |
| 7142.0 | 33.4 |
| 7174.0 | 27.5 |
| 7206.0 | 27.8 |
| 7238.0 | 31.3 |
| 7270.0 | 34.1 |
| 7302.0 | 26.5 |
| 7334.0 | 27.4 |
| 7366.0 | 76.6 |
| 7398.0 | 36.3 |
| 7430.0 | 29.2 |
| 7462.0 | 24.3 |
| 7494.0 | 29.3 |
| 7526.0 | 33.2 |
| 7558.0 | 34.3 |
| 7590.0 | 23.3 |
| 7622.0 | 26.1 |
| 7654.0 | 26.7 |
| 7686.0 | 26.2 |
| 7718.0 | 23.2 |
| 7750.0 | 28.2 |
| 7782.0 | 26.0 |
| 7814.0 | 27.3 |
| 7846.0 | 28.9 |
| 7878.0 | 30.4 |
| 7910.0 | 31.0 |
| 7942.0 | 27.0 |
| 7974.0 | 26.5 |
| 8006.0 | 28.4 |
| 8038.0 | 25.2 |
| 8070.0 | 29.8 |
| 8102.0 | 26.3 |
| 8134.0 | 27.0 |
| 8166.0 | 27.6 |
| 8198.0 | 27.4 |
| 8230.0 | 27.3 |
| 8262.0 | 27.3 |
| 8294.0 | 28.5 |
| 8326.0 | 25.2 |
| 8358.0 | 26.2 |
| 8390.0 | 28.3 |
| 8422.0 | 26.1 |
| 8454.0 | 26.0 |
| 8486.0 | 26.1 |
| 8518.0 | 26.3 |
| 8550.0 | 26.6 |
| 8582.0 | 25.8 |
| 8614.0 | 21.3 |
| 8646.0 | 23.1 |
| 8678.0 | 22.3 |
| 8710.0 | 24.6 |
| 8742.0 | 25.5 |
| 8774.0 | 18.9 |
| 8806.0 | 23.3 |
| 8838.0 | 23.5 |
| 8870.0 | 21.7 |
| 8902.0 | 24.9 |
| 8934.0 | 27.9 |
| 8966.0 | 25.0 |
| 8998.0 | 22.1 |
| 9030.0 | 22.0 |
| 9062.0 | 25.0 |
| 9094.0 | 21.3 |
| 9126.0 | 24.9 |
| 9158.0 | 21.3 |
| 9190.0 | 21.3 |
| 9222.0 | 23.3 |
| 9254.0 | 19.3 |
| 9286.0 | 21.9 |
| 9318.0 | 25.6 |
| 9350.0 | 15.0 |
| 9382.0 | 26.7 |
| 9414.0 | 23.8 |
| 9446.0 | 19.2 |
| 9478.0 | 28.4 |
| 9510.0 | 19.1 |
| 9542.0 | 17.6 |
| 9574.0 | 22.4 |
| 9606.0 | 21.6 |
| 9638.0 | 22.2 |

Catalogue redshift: 0.12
